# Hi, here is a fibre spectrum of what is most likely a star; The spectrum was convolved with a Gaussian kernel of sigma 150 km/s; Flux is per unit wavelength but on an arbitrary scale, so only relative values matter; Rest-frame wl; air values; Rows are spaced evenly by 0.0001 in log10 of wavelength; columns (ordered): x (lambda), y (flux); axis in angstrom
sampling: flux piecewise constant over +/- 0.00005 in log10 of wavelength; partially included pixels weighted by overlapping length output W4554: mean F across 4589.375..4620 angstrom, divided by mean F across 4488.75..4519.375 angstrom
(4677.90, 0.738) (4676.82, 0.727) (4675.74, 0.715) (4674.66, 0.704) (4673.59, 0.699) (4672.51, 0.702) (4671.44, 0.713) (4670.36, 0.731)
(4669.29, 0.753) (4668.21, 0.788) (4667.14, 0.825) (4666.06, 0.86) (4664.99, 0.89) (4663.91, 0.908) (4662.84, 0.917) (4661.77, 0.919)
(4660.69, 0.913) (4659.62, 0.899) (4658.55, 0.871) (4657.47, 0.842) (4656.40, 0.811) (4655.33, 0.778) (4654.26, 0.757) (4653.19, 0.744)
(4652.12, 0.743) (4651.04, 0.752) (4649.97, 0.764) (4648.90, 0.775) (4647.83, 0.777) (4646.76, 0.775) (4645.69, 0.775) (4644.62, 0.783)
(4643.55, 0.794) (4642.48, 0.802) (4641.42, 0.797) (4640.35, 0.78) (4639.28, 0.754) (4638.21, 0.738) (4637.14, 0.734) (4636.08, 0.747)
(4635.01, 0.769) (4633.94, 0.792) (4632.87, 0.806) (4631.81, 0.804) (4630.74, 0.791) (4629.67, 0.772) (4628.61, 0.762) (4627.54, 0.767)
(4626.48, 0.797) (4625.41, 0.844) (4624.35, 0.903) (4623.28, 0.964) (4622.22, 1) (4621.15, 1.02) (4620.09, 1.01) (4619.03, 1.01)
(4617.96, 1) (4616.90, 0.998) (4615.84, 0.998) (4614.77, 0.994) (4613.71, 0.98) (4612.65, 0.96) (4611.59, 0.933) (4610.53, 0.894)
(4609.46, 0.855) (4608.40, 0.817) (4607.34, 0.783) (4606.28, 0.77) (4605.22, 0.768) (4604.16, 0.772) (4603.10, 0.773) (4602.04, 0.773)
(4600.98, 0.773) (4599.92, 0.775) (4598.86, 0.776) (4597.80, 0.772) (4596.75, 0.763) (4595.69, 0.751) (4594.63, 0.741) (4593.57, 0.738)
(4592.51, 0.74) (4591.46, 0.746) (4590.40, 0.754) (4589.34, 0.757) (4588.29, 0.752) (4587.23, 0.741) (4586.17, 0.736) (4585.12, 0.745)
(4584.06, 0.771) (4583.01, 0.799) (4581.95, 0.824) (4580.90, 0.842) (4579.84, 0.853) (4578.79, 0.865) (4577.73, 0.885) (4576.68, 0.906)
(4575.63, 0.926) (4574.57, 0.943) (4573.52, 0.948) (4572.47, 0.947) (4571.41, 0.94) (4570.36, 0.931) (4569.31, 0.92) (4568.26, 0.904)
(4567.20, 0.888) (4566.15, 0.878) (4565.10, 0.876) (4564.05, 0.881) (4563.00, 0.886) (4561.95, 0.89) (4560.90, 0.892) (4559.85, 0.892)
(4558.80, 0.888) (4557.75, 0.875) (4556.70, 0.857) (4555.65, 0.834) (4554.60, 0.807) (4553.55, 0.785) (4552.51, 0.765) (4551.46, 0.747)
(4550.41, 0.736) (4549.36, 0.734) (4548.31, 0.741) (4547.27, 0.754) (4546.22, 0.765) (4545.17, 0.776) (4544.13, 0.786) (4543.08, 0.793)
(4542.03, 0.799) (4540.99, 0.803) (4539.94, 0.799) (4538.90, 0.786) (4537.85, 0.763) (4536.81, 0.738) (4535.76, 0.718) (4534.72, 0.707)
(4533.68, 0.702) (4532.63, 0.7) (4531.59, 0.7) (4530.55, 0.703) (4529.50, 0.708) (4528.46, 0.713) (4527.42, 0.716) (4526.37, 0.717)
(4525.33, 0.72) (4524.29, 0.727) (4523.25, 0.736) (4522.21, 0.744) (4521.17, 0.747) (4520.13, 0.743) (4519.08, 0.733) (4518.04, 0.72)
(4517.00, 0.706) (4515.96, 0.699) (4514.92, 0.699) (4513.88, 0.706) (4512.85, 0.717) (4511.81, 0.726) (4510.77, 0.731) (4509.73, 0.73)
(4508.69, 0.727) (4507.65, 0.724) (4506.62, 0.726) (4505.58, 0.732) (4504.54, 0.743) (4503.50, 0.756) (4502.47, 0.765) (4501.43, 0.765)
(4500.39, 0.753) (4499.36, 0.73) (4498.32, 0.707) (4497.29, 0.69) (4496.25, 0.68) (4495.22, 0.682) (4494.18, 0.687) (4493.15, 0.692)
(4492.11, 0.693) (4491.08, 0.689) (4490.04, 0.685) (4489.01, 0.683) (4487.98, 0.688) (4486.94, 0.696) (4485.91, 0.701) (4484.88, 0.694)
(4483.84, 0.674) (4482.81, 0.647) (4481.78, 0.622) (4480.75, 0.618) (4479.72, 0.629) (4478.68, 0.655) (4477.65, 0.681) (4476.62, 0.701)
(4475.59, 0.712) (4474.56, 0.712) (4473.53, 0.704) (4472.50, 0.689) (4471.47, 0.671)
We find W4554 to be 1.2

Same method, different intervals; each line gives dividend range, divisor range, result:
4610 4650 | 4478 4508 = 1.22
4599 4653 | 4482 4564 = 1.12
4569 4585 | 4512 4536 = 1.23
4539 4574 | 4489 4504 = 1.18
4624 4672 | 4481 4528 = 1.12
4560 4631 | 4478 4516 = 1.22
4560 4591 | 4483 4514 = 1.21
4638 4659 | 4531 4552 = 1.04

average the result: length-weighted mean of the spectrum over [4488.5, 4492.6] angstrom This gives 0.688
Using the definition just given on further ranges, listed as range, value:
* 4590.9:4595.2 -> 0.741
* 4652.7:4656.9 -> 0.773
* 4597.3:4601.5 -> 0.773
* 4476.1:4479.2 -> 0.679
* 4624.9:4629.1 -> 0.792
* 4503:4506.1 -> 0.742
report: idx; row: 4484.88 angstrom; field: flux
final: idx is 0.694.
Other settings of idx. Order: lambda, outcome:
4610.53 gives 0.894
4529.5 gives 0.708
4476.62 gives 0.701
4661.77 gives 0.919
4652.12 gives 0.743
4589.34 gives 0.757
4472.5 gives 0.689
